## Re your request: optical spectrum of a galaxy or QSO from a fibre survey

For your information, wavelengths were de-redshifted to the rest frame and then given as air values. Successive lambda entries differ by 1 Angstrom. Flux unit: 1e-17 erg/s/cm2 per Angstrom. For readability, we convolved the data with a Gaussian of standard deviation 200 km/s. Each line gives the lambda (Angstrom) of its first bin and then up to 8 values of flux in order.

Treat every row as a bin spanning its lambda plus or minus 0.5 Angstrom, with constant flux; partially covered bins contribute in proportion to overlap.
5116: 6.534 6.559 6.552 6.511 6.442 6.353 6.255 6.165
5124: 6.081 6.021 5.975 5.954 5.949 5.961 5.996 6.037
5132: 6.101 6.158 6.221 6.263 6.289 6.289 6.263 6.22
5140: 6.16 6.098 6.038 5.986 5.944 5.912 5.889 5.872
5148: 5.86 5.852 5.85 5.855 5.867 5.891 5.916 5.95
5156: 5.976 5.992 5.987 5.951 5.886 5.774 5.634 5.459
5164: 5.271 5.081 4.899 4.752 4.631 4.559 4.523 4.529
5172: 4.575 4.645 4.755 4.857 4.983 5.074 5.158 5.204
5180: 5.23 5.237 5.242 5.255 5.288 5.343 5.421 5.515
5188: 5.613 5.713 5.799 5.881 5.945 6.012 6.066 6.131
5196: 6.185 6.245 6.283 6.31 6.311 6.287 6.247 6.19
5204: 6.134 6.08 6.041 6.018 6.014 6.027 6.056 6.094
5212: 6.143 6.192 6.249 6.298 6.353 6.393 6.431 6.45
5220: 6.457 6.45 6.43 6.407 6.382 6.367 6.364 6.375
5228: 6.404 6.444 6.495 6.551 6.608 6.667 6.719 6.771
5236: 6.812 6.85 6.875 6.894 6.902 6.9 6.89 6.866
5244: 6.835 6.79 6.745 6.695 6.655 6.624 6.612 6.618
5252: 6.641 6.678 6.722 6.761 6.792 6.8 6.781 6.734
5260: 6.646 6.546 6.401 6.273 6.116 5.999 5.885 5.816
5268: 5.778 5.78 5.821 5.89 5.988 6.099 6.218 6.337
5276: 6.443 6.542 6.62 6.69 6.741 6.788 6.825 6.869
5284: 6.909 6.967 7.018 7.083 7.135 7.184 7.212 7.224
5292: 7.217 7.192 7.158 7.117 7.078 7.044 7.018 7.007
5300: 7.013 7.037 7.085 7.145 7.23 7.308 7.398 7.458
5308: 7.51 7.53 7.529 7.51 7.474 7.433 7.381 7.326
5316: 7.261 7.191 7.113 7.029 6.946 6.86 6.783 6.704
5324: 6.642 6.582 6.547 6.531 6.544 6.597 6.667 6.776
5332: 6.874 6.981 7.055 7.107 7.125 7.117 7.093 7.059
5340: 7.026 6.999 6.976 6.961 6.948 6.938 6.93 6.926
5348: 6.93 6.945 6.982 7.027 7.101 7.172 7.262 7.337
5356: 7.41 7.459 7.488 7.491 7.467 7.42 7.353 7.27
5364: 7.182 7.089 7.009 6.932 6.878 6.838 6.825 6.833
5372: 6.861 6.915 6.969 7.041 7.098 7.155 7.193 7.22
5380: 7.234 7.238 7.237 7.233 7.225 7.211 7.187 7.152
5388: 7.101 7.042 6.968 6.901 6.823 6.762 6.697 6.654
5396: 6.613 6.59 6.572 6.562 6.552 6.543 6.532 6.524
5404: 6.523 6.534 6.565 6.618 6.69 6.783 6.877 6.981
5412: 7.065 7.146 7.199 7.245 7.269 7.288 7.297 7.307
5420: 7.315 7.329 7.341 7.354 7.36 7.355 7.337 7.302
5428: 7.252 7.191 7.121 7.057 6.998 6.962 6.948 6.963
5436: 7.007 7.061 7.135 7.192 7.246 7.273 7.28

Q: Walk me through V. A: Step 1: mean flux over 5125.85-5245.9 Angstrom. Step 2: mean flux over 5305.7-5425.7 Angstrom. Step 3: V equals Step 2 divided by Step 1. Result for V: 1.18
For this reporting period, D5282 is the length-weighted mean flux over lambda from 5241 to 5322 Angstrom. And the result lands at 6.82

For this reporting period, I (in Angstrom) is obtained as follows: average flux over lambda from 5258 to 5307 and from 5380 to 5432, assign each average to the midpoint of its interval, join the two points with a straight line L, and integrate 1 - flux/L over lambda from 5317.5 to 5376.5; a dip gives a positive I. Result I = -1.22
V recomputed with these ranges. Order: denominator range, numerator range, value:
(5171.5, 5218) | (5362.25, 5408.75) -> 1.20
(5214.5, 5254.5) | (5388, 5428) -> 1.05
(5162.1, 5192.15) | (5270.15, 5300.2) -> 1.32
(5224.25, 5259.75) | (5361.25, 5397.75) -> 1.05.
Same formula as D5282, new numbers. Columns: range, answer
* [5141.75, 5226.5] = 5.77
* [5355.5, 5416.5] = 6.98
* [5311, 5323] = 7.16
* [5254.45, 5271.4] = 6.29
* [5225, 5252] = 6.68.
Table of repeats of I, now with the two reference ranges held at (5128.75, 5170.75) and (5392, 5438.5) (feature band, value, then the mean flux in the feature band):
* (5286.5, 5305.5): -2.07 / 7.13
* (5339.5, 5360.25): -1.42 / 7.13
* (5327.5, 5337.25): -0.42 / 6.88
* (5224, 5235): -0.66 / 6.51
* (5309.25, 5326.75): -1.47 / 7.08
